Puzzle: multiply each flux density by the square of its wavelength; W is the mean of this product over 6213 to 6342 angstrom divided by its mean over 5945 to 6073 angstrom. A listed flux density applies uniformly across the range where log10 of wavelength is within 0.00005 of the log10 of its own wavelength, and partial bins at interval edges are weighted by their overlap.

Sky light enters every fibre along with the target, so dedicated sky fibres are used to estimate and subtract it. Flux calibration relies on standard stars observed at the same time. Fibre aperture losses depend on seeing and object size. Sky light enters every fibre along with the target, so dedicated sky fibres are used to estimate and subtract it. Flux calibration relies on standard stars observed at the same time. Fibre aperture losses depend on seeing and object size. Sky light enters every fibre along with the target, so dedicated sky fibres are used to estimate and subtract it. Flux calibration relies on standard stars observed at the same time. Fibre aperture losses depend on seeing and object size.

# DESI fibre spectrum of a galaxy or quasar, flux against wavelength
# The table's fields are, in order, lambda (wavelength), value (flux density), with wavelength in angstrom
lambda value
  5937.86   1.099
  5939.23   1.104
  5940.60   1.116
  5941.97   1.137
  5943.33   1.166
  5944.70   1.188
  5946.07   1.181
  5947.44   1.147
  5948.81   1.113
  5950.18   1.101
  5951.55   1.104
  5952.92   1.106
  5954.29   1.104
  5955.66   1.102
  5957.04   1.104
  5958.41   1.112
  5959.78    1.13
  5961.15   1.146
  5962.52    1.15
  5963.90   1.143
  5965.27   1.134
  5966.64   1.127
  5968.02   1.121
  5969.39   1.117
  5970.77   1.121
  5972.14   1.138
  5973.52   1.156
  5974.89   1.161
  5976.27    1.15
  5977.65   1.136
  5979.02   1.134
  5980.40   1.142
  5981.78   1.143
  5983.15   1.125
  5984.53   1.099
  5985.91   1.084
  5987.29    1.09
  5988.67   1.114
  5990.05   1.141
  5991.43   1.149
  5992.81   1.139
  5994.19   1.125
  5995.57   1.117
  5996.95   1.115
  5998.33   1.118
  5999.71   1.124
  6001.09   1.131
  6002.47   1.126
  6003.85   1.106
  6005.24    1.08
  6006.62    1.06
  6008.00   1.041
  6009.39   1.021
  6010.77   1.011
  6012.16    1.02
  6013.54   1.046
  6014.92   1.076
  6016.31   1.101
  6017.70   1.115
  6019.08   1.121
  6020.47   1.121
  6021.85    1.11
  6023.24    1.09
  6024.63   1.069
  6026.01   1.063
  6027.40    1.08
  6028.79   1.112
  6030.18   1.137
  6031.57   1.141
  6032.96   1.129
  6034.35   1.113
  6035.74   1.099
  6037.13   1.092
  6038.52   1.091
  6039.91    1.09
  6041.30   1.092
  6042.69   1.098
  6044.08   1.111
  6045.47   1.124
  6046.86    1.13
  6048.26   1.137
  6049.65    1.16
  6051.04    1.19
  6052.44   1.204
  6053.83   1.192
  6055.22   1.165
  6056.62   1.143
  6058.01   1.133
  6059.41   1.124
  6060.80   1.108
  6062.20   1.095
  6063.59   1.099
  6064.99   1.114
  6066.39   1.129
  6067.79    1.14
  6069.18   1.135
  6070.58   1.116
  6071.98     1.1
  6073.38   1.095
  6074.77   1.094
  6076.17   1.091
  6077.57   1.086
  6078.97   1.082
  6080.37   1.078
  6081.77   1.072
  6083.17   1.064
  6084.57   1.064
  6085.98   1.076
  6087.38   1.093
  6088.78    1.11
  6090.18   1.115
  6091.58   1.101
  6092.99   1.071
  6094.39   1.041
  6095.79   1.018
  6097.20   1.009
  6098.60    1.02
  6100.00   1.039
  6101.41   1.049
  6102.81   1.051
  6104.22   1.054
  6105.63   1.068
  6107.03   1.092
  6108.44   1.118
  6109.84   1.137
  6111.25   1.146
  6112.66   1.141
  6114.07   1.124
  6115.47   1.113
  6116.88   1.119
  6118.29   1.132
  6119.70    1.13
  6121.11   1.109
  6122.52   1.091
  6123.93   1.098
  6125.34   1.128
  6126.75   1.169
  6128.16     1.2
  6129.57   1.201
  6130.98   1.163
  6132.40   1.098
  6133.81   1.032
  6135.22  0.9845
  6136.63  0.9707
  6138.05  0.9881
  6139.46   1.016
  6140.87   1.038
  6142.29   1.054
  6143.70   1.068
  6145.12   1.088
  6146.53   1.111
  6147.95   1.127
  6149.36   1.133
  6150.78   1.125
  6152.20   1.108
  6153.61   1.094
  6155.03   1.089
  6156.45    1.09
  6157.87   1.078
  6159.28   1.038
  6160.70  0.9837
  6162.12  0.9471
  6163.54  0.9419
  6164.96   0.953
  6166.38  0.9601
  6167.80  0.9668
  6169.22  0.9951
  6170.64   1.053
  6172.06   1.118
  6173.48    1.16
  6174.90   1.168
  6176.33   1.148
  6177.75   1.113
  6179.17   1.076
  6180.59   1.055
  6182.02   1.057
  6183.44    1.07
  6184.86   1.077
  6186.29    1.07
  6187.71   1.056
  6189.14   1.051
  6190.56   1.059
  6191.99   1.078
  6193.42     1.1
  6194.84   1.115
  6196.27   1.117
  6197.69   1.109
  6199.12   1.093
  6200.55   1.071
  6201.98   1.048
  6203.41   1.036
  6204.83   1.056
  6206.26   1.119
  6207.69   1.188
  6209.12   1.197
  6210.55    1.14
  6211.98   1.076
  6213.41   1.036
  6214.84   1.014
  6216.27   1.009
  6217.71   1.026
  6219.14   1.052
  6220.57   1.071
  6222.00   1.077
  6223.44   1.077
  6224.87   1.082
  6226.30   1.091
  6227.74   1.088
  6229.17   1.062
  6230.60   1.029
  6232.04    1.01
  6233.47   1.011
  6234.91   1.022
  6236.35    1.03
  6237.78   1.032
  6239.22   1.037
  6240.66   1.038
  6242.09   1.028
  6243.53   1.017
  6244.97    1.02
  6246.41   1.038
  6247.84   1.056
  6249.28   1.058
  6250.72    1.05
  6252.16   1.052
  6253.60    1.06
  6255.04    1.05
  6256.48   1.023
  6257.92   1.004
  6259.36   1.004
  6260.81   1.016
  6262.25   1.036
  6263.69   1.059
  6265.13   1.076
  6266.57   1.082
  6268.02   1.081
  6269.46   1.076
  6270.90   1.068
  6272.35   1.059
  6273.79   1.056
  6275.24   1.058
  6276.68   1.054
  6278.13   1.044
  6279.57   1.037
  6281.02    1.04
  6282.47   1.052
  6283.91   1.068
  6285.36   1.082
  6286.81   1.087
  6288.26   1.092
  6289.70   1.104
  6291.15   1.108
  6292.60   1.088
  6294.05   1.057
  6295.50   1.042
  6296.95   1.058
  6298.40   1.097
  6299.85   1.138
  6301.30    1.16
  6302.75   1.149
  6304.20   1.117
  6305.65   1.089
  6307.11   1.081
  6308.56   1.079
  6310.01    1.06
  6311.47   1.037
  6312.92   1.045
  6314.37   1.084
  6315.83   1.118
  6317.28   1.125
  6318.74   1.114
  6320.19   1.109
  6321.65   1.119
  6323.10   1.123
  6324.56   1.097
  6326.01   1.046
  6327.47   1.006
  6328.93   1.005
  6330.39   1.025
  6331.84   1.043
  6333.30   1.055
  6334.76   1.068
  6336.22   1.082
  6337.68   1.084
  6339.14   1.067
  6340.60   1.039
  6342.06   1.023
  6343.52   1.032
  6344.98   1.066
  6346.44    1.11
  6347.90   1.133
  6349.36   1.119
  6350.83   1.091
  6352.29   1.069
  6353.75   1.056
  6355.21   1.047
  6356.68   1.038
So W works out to 1.04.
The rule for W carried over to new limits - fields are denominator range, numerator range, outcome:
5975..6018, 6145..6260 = 1.03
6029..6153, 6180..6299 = 1.01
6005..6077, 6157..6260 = 1.01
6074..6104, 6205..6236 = 1.05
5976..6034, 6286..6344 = 1.08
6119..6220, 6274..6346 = 1.04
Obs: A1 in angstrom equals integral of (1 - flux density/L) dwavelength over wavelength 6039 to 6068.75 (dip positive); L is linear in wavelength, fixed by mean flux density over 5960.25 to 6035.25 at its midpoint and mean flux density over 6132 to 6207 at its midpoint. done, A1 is -1.0 angstrom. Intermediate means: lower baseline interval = 1.11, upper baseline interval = 1.06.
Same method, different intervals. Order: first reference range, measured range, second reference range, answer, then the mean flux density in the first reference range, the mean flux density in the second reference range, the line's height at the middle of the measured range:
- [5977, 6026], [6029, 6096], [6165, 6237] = -1.17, 1.1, 1.07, 1.09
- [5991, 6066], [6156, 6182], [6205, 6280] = 0.65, 1.11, 1.06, 1.07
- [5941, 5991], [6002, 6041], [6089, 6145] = 0.89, 1.13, 1.08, 1.11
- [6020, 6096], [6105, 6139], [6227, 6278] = -0.58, 1.11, 1.04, 1.09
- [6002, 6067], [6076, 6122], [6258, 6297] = 0.39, 1.11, 1.06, 1.09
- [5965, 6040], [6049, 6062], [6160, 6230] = -0.70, 1.11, 1.07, 1.1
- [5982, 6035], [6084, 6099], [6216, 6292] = 0.24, 1.1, 1.05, 1.08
